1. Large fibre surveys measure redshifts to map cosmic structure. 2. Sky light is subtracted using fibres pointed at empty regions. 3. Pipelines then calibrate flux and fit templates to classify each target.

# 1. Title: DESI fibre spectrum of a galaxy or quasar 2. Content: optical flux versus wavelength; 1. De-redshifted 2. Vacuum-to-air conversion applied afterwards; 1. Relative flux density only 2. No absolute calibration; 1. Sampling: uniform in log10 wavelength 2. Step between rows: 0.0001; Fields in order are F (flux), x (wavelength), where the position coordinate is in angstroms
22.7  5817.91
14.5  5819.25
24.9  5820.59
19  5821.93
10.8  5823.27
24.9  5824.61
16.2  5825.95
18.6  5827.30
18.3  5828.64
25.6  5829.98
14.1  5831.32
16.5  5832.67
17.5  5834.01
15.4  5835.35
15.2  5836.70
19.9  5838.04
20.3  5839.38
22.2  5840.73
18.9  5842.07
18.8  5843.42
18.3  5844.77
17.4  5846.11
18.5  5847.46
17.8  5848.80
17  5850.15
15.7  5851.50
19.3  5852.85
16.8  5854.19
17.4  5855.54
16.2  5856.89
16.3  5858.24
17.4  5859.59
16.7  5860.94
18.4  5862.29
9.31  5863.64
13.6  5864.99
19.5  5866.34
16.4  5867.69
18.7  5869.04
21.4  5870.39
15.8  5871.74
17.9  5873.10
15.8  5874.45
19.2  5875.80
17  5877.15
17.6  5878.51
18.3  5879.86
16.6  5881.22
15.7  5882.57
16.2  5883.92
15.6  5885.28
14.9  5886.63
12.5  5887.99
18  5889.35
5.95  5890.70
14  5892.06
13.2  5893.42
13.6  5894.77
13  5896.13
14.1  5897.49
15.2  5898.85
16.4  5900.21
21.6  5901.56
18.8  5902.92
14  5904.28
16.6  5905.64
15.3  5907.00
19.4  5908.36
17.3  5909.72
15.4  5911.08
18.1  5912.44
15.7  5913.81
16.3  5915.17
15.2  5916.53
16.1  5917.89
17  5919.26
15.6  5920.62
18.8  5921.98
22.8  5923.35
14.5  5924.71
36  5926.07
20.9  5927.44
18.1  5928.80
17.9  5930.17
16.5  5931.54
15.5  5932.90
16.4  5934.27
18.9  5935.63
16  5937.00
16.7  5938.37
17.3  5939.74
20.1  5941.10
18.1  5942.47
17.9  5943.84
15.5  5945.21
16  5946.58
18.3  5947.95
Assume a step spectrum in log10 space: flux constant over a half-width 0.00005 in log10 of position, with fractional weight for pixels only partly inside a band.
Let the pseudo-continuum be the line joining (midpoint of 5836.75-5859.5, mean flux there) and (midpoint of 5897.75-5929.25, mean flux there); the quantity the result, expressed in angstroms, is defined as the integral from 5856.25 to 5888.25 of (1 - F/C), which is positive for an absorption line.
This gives 2.6 angstroms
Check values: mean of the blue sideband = 18.1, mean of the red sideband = 18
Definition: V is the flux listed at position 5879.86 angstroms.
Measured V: 18.3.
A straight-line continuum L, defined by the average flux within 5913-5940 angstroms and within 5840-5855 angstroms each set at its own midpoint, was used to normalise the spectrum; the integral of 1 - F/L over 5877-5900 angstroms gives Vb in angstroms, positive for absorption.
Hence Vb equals 4.3 angstroms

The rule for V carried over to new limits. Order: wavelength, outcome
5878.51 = 17.6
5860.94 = 16.7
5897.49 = 14.1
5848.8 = 17.8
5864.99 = 13.6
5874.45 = 15.8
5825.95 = 16.2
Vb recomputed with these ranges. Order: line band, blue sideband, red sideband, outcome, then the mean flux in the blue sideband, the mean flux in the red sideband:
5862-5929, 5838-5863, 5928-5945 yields 3.6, 18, 17.4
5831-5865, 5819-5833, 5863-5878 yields 1.0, 18.7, 16.8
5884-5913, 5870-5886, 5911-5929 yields 4.2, 17.2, 18.7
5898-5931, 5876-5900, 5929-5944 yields -3.5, 14.9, 17.4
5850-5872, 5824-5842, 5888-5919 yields 0.8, 18.8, 15.6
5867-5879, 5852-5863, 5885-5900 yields -1.6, 17.3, 13.7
